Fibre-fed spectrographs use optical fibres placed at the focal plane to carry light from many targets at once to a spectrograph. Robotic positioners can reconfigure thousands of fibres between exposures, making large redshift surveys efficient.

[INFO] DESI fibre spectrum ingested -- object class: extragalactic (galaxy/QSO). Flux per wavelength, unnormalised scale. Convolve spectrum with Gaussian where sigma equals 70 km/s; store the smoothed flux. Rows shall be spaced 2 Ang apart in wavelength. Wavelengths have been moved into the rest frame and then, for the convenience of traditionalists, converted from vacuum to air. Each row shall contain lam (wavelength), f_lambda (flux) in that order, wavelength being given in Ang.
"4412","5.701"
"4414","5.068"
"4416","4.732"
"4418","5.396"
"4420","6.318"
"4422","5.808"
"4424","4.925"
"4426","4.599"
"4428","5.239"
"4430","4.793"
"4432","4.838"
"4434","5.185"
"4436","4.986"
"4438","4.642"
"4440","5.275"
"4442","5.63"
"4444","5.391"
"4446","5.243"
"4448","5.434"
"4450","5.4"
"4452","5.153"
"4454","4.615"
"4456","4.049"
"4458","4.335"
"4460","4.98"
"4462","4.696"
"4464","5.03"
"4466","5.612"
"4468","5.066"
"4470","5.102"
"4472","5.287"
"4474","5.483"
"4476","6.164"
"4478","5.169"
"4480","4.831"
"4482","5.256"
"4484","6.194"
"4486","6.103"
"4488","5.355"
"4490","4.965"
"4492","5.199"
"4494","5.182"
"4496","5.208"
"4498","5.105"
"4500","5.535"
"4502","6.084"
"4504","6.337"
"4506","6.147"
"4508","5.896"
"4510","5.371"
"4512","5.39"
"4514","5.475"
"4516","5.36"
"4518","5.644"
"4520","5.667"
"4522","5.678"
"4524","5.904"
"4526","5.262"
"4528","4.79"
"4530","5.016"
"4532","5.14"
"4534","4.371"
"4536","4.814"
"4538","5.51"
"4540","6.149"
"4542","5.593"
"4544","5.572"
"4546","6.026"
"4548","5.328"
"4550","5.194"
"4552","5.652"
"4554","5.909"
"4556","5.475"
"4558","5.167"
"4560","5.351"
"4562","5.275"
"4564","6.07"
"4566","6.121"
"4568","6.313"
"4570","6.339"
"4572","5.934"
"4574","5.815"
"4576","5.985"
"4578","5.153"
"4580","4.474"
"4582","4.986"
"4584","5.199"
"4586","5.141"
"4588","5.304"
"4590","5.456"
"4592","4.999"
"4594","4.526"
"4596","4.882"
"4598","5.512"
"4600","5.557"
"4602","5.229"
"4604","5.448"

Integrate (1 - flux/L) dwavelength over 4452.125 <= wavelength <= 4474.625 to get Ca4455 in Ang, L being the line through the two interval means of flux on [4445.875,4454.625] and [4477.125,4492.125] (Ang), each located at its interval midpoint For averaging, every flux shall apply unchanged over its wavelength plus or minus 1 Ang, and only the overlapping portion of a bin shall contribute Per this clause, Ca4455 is 1.4 Ang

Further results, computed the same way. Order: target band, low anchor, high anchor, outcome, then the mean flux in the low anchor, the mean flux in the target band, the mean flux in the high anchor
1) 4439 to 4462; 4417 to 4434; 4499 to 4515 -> 1.6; 5.24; 5.03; 5.78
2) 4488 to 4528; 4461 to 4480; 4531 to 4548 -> -1.4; 5.27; 5.52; 5.39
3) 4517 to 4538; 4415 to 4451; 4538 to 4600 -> 0.7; 5.21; 5.24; 5.5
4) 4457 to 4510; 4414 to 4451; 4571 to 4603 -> -1.7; 5.21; 5.4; 5.26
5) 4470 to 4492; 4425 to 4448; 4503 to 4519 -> 0.0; 5.09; 5.45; 5.7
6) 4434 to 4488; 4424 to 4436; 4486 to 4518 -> -0.1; 4.93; 5.2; 5.53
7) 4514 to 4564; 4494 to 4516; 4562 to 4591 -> 1.6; 5.62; 5.42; 5.58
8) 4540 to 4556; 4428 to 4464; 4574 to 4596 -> -1.7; 4.99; 5.64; 5.14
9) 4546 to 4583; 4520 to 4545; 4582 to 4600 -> -2.6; 5.33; 5.6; 5.14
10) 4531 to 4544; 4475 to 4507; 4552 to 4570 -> 0.9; 5.55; 5.29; 5.74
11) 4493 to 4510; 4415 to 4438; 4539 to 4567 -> -0.7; 5.14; 5.67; 5.63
